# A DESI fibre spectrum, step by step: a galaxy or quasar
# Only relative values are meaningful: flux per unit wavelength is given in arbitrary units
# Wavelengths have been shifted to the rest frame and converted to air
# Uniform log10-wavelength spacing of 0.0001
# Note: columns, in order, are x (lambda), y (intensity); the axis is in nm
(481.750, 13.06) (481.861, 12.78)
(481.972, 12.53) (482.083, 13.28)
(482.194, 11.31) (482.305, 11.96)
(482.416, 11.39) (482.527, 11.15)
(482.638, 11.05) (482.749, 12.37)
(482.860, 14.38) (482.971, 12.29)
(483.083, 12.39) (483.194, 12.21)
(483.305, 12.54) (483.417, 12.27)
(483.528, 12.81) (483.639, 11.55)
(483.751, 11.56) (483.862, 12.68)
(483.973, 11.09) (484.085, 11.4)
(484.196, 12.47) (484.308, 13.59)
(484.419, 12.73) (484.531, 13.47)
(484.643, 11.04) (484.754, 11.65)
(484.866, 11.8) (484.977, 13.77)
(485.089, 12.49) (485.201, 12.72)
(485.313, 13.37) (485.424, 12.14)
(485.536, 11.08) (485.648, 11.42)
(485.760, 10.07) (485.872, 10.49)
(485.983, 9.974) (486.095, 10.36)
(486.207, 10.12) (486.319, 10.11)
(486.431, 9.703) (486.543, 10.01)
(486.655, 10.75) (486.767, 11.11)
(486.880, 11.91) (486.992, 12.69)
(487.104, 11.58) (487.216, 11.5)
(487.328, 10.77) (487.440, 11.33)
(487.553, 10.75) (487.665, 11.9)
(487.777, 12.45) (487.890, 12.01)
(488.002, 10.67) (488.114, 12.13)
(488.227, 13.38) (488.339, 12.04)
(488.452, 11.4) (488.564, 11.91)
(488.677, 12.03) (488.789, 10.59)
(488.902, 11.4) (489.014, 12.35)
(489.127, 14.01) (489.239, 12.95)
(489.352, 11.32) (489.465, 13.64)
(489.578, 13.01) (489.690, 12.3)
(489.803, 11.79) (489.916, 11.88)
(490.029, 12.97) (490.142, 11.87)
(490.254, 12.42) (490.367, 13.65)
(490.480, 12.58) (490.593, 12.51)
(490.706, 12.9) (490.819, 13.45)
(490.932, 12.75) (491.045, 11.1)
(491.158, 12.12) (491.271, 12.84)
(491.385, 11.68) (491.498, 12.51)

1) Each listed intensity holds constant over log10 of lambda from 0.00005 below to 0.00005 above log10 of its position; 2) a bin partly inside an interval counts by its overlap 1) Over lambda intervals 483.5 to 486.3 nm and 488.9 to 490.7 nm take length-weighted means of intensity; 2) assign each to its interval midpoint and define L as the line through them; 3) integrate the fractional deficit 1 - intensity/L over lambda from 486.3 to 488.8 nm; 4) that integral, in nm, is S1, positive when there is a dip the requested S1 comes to 0.16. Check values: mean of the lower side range 11.8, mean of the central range 11.5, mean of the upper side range 12.6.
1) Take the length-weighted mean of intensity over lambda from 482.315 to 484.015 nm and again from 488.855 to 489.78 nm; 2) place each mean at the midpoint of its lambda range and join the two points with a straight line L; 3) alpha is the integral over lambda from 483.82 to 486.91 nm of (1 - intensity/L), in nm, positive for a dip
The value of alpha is 0.19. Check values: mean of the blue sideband 12.1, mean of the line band 11.5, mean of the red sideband 12.6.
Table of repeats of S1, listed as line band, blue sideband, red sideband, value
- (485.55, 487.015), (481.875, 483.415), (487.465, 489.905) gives 0.18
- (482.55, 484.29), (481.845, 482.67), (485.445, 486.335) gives -0.11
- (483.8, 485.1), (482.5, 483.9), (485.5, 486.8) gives -0.10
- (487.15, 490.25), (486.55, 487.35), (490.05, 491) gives 0.01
